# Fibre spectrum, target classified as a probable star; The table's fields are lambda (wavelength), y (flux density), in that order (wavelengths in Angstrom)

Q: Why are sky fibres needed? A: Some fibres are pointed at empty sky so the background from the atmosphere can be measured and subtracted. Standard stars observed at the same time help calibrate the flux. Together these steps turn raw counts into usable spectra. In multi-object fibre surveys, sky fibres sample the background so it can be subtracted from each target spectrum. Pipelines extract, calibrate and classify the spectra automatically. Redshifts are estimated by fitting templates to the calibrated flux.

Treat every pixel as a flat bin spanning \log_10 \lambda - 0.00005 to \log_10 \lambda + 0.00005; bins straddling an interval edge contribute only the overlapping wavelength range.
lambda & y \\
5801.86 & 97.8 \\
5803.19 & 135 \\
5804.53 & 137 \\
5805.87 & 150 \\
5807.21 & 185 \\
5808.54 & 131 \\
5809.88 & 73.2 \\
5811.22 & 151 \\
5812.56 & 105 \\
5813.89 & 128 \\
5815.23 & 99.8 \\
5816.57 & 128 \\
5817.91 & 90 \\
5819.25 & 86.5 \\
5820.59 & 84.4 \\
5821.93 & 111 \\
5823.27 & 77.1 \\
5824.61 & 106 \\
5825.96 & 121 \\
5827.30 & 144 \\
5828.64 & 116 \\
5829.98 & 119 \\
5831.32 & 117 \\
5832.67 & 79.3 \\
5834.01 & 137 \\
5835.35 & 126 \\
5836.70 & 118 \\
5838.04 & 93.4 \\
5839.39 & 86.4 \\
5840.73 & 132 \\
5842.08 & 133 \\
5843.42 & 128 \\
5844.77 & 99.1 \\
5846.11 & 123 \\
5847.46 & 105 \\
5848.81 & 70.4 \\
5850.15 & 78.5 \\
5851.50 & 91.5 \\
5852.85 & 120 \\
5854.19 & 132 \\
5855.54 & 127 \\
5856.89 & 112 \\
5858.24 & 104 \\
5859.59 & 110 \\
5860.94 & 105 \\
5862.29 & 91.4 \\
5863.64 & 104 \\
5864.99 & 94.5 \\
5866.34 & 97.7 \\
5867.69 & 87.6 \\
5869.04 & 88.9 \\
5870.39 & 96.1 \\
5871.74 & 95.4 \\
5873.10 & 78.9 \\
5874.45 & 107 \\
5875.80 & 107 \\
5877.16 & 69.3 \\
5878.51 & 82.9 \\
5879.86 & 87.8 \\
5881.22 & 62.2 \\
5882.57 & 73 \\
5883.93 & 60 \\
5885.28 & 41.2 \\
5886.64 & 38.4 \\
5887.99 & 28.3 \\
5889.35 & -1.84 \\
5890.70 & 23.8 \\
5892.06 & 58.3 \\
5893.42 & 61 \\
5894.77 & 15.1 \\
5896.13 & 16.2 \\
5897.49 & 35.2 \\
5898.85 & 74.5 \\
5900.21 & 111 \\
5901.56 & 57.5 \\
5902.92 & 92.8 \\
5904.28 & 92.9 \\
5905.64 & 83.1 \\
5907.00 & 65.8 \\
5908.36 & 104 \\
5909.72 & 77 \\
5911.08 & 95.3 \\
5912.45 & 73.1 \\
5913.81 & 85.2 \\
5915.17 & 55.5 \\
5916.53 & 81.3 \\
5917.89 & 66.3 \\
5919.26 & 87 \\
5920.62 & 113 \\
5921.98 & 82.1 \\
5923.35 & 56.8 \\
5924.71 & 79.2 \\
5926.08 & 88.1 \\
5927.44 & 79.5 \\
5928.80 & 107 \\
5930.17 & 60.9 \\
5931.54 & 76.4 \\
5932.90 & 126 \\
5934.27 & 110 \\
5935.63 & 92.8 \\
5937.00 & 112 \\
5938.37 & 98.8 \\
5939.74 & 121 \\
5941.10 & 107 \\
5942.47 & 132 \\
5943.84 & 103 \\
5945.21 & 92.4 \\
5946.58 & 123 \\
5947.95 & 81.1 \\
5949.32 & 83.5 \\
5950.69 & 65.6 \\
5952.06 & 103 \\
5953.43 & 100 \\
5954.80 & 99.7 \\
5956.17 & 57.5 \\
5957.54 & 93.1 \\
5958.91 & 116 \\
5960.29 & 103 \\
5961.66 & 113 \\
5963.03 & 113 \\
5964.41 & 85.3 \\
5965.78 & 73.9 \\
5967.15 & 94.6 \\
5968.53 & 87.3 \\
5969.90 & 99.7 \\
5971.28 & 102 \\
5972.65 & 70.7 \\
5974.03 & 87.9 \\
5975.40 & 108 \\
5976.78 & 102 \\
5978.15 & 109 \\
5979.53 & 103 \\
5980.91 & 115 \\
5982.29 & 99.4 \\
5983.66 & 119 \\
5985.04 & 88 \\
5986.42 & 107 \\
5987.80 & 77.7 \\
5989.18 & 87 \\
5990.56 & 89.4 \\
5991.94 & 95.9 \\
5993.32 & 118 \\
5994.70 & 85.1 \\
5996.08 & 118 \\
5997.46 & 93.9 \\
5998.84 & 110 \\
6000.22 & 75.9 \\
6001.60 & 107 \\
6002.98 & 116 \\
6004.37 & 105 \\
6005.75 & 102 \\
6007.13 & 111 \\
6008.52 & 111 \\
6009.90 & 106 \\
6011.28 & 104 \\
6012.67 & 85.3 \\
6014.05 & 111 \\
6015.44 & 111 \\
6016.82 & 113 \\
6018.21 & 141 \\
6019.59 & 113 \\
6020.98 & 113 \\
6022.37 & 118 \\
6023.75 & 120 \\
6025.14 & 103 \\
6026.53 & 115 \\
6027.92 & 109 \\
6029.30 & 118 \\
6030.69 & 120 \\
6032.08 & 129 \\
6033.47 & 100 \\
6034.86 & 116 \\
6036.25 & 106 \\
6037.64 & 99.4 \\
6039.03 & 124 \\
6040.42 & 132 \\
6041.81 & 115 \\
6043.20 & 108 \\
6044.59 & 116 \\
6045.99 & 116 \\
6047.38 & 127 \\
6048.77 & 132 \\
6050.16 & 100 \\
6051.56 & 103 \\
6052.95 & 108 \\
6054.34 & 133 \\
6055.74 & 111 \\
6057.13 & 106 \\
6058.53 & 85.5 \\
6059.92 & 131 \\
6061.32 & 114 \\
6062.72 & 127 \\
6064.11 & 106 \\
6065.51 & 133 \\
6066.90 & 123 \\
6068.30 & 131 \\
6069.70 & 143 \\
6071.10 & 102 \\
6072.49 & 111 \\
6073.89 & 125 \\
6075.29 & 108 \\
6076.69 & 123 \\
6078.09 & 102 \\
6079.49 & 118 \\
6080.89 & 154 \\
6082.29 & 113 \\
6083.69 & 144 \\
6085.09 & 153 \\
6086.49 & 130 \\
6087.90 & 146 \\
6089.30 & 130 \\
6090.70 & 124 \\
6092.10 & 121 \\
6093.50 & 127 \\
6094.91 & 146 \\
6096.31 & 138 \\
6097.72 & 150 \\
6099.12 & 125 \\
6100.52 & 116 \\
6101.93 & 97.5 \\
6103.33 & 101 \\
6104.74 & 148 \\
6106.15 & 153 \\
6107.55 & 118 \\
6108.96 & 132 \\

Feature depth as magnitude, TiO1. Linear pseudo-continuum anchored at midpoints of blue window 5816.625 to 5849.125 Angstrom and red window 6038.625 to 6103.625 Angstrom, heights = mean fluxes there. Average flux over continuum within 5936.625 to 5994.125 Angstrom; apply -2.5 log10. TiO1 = 0.18 mag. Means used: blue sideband 109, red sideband 122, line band 98.4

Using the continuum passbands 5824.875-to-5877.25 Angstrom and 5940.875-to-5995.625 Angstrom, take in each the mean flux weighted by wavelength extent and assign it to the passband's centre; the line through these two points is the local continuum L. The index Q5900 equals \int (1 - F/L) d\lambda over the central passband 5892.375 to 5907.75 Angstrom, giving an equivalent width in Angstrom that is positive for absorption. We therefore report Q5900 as 5.8 Angstrom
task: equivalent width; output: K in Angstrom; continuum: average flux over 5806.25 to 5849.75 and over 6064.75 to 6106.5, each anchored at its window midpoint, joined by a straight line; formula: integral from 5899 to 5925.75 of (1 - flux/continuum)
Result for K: 8.1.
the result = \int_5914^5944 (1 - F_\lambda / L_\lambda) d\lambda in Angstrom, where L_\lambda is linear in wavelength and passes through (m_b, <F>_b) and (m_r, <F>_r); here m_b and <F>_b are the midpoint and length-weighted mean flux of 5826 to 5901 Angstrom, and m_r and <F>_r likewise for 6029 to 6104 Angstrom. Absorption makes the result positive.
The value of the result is 2.18 Angstrom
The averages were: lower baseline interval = 89.1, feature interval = 92.3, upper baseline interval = 121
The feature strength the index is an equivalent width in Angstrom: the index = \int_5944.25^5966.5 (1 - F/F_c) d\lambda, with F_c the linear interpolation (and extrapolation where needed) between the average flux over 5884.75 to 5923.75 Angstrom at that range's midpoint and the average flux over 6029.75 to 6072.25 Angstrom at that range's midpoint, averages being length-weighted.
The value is -3.1 Angstrom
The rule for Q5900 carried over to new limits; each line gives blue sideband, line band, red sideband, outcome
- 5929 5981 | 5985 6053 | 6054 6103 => 1.63 Angstrom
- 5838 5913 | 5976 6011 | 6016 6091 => 1.65 Angstrom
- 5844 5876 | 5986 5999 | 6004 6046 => 1.51 Angstrom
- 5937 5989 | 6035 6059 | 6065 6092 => 1.13 Angstrom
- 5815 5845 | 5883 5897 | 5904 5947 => 9.06 Angstrom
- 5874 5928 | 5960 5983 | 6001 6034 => -0.75 Angstrom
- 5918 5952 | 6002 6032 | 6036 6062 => -0.91 Angstrom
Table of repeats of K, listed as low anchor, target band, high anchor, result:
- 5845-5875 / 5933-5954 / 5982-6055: 0.6 Angstrom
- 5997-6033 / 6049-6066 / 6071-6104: 0.8 Angstrom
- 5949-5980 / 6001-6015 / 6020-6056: 0.1 Angstrom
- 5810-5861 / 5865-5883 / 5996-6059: 3.7 Angstrom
